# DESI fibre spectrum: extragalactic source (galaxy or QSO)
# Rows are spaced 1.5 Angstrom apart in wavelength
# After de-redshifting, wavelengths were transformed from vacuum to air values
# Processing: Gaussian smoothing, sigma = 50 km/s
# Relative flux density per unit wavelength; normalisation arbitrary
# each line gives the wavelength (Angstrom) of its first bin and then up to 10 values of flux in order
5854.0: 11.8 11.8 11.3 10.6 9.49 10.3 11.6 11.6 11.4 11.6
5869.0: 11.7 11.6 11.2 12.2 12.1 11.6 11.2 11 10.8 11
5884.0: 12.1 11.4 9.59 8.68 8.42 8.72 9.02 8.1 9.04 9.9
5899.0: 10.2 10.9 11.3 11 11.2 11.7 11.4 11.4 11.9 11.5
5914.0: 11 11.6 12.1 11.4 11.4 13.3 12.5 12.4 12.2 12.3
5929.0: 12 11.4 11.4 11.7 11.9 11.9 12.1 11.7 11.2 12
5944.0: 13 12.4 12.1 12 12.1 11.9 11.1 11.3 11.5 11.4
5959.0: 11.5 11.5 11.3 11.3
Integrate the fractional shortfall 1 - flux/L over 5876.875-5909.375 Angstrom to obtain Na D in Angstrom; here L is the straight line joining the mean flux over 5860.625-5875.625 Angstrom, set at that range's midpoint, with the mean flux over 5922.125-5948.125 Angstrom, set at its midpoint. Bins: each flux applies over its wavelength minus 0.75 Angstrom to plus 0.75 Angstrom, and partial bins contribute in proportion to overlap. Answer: 3.7 Angstrom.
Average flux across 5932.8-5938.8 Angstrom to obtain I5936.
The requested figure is 11.9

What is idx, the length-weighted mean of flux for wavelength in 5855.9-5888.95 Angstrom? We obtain 11.1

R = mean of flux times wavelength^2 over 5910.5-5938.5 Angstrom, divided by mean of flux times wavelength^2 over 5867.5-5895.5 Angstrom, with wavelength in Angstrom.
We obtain 1.14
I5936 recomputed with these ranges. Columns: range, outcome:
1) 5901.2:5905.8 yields 11.2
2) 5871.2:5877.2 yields 11.8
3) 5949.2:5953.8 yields 11.7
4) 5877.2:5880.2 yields 11.1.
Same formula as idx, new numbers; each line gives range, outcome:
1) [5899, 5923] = 11.5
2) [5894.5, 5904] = 10.2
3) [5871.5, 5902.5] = 10.4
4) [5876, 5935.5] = 11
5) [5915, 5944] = 12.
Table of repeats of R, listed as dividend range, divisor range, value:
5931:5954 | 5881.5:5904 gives 1.21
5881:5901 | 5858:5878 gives 0.87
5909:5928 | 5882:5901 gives 1.24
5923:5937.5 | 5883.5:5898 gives 1.28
